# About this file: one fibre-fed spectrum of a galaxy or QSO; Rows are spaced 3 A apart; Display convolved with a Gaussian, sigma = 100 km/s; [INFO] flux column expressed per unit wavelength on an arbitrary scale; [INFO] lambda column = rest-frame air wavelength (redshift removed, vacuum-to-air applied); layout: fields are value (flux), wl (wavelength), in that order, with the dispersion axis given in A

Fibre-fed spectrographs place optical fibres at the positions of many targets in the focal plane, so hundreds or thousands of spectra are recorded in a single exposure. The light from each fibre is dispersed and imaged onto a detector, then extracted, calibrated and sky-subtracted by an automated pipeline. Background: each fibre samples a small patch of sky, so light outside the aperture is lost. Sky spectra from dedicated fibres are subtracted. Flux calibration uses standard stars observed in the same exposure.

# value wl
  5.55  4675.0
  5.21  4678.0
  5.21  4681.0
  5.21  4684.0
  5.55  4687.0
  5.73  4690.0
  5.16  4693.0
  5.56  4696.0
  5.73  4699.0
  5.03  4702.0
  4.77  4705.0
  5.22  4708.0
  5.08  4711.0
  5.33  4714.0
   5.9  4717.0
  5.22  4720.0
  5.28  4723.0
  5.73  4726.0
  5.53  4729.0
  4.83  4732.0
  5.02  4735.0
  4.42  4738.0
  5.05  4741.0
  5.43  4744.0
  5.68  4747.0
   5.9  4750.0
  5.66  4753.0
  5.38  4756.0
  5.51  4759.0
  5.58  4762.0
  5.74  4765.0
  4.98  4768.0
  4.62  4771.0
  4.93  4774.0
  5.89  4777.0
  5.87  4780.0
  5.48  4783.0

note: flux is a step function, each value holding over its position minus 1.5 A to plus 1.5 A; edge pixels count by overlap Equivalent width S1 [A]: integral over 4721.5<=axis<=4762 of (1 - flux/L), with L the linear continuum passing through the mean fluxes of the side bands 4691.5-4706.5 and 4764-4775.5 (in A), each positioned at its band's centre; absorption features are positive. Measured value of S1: -1.8 A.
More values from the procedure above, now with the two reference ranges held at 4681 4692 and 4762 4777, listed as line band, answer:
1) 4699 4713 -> 0.71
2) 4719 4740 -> 0.69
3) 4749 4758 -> -0.65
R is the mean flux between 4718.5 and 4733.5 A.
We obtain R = 5.32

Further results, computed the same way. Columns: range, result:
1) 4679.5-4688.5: 5.32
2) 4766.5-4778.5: 5.11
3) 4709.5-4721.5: 5.38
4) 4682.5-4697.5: 5.44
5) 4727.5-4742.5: 4.97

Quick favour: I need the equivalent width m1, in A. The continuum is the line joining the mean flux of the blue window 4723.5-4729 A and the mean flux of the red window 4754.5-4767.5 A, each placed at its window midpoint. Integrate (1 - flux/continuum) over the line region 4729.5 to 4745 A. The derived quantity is 1.7 A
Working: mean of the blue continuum 5.59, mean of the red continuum 5.51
